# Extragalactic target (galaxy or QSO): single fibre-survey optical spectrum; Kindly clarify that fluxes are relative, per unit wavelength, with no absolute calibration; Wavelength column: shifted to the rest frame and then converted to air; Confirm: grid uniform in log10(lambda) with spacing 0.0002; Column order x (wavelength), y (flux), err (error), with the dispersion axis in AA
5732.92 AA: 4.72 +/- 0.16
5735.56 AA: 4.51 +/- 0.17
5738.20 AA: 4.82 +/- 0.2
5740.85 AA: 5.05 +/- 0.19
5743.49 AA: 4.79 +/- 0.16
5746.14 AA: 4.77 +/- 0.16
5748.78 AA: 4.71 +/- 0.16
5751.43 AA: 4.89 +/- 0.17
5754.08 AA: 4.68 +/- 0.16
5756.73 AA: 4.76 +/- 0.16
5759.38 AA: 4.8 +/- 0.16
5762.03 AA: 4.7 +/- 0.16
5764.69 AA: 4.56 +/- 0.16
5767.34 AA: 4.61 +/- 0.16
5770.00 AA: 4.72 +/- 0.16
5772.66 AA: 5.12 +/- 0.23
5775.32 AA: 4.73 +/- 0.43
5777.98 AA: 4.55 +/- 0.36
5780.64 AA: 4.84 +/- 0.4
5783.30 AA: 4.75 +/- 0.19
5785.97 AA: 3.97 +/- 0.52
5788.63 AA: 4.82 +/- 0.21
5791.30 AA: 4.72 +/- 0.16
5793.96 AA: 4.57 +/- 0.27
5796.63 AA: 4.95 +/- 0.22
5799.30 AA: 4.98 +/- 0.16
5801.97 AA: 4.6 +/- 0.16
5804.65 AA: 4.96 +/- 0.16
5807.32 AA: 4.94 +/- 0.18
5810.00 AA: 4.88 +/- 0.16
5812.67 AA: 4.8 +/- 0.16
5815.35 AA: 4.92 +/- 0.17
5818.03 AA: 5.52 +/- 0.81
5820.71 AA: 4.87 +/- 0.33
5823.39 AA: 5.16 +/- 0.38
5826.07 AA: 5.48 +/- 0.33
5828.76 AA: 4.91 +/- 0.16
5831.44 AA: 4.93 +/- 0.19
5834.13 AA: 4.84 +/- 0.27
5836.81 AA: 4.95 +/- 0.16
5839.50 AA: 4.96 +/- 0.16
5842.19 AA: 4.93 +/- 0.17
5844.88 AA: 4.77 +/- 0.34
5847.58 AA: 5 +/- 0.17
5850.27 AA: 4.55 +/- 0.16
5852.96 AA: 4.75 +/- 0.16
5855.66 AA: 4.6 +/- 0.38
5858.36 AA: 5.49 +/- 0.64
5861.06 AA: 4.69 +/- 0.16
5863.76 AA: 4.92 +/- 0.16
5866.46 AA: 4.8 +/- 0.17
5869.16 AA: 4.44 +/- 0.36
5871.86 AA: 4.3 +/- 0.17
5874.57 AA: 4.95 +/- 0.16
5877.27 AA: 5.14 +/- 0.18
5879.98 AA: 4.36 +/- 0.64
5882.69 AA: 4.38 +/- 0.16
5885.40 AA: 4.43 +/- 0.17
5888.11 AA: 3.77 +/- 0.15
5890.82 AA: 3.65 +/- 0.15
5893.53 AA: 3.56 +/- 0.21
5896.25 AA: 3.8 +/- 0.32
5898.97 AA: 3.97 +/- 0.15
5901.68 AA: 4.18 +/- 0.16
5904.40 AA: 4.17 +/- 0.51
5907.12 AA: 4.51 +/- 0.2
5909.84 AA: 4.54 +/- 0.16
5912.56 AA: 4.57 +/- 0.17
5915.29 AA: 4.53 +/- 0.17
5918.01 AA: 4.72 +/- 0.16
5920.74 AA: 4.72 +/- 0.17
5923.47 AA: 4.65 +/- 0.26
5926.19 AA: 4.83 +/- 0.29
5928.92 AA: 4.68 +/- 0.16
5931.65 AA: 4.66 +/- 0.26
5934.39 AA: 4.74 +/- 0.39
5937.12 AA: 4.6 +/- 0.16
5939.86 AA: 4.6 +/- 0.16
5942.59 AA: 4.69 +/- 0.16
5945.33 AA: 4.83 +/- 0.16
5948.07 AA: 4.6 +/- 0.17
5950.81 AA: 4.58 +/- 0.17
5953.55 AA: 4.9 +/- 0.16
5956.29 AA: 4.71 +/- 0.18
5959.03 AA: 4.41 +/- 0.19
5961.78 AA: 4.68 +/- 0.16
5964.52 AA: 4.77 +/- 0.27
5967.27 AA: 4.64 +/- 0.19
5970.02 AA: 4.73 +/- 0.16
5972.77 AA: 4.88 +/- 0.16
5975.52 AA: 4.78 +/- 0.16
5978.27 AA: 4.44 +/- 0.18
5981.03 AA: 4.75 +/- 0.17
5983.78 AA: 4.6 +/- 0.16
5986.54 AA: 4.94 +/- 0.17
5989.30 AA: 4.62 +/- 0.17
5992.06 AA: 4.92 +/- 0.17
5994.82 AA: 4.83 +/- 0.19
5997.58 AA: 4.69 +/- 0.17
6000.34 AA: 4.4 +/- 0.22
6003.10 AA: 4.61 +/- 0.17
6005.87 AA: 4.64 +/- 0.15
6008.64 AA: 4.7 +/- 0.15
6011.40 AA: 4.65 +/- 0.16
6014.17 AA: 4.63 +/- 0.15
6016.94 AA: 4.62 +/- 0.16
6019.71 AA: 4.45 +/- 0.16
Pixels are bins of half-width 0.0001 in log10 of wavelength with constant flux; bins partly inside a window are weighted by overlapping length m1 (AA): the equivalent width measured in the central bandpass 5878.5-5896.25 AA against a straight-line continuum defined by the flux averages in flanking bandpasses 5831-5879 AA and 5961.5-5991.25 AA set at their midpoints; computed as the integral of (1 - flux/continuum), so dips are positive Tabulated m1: 2.9 AA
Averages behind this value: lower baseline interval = 4.83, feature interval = 4.01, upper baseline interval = 4.72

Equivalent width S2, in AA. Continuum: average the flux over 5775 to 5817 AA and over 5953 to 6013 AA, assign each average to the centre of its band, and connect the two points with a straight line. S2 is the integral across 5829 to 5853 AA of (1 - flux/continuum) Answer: -0.6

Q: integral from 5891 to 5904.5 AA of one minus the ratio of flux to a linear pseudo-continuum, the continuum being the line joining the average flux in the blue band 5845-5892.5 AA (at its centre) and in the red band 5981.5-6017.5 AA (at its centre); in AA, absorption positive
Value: 2.1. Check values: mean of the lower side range 4.6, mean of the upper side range 4.68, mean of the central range 3.89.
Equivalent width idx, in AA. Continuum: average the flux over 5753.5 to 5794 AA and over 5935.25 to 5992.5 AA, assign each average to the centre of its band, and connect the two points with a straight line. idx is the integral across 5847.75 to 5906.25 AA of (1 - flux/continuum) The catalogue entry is 3.2 AA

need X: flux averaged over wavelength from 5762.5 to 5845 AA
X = 4.85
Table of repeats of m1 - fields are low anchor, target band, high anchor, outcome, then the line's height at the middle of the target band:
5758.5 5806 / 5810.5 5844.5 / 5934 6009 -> -2.2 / 4.71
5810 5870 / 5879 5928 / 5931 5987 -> 5.1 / 4.8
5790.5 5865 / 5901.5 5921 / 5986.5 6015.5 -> 1.2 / 4.8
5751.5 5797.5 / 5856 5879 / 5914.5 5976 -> -0.6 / 4.7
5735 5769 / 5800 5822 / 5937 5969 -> -1.0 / 4.72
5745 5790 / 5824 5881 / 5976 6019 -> -2.0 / 4.69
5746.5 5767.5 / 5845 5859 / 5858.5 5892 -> -0.8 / 4.57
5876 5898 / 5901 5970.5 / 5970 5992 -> -3.0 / 4.44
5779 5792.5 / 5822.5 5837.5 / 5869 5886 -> -1.4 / 4.6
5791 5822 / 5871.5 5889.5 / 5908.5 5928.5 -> 1.0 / 4.74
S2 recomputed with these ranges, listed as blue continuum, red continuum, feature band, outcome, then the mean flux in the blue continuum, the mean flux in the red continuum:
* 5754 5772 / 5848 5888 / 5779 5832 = -2.05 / 4.71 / 4.68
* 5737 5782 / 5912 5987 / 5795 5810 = -0.40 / 4.77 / 4.68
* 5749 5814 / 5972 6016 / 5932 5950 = 0.12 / 4.75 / 4.69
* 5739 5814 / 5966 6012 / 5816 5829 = -1.24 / 4.76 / 4.7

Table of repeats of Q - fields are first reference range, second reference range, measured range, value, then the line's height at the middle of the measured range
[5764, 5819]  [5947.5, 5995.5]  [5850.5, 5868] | -0.34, 4.76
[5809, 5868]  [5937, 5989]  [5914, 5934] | 0.34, 4.77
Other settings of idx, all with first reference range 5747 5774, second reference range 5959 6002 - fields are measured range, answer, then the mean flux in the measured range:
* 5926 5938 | 0.0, 4.69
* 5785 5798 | 0.3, 4.63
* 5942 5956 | 0.0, 4.72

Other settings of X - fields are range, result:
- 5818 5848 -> 5.01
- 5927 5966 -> 4.68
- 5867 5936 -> 4.42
